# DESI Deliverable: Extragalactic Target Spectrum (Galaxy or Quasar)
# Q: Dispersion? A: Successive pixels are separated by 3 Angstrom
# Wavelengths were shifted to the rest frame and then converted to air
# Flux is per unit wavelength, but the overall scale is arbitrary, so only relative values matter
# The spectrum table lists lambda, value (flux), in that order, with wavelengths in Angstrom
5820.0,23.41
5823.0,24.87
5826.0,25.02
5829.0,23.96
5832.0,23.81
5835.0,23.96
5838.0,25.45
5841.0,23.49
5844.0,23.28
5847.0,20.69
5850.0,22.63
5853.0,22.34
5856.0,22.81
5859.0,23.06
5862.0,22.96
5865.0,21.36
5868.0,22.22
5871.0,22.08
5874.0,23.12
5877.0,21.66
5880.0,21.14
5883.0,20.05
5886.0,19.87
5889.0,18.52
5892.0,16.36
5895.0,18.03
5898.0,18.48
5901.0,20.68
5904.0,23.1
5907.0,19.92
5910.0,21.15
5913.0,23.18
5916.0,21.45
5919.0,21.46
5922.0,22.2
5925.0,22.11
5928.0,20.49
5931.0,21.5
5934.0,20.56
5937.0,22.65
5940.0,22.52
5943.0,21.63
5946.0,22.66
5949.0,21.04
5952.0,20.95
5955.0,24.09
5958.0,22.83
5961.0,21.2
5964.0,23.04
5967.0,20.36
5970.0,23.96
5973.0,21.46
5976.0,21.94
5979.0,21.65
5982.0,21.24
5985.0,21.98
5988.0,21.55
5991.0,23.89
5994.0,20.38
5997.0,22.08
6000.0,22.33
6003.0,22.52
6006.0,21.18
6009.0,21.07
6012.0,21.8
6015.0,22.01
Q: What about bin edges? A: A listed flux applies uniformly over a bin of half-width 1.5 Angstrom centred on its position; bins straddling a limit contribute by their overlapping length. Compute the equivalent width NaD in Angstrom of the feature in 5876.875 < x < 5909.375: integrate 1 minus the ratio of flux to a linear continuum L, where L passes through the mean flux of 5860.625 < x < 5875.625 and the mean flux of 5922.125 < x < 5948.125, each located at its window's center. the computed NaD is 3.48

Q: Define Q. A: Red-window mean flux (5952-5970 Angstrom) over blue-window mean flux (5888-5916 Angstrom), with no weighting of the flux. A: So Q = 1.1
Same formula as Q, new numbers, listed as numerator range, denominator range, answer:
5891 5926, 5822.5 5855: 0.88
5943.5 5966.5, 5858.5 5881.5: 1.00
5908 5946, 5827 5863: 0.94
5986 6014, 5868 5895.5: 1.08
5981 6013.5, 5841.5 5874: 0.97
